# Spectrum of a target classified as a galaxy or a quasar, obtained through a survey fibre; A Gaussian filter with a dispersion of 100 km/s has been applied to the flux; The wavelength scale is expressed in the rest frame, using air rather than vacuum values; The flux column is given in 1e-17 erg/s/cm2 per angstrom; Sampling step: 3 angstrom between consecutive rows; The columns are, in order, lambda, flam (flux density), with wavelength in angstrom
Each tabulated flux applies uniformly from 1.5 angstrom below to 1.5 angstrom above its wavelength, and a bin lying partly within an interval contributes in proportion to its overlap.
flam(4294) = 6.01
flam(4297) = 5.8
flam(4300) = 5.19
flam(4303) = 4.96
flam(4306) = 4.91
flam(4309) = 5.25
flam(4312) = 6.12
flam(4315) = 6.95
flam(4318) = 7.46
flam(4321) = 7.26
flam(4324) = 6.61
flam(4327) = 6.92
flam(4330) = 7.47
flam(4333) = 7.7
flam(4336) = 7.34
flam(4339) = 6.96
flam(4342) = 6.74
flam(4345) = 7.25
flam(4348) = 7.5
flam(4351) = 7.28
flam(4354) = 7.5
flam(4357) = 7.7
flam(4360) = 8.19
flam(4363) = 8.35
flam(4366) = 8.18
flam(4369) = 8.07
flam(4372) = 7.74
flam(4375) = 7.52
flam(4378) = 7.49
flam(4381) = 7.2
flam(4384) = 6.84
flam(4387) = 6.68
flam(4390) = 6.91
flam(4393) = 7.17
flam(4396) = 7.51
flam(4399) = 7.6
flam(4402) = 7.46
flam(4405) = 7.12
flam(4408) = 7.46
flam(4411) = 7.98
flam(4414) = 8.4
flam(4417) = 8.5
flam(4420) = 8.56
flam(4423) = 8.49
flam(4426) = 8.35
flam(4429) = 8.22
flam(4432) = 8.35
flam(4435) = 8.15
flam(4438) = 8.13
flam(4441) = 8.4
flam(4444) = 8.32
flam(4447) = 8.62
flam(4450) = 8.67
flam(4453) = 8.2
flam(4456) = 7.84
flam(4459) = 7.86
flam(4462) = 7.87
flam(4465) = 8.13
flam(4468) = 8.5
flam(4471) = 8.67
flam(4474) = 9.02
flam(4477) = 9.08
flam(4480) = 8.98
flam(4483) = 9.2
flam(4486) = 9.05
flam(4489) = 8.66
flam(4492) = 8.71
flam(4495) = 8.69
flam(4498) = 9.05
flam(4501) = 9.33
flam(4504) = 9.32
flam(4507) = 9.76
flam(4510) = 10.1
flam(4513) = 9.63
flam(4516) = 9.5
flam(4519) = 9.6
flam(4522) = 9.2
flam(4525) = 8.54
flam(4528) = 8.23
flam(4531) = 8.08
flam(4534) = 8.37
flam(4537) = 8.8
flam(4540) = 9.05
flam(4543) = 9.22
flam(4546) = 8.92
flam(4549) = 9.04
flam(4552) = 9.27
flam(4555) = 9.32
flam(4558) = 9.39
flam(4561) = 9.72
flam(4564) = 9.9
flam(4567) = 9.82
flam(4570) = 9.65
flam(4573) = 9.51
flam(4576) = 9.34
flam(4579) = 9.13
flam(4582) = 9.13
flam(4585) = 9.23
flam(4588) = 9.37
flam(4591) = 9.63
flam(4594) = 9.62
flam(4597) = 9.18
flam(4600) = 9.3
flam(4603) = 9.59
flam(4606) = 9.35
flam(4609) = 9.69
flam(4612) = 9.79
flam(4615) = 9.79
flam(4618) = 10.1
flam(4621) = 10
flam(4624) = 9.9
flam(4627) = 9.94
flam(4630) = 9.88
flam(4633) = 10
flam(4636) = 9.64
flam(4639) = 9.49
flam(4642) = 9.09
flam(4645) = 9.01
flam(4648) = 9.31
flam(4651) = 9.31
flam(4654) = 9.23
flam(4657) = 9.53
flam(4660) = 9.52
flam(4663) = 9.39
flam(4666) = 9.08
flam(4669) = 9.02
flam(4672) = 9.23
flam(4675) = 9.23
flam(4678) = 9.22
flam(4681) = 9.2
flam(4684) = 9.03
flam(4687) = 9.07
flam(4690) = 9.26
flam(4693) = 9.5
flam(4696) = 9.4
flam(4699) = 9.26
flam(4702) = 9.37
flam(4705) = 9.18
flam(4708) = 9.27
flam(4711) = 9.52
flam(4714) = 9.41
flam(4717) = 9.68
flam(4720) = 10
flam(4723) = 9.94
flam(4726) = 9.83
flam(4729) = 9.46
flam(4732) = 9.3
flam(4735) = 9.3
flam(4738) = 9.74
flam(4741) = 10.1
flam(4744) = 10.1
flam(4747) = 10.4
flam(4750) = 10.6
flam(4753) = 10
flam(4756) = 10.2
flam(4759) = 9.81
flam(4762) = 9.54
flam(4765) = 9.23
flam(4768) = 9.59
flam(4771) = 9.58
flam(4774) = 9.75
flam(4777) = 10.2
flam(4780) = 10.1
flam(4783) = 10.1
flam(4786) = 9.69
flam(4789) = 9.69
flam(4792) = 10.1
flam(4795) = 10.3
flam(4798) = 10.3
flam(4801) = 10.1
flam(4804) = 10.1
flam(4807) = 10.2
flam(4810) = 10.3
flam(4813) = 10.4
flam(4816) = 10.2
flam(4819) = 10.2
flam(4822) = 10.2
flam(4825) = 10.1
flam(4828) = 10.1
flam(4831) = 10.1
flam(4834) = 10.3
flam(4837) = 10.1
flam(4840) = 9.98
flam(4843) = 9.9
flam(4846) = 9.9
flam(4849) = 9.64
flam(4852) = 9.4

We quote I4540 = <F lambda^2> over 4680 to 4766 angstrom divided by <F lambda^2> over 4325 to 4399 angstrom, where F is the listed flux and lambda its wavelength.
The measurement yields 1.52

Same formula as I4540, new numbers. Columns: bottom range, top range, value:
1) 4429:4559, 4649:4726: 1.16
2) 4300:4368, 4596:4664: 1.56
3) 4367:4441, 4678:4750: 1.41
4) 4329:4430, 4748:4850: 1.58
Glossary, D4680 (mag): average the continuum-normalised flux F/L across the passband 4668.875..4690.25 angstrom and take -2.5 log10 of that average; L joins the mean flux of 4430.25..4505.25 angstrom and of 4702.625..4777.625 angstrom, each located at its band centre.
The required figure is 0.04 mag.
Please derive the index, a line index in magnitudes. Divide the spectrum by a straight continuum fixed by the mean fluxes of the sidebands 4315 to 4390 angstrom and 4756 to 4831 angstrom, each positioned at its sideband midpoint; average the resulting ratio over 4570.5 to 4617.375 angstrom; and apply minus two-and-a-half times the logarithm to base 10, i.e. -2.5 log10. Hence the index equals -0.08 mag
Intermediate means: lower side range 7.4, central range 9.46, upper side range 10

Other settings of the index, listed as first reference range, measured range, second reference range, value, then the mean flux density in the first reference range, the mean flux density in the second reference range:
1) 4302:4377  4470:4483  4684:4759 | -0.12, 7.13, 9.65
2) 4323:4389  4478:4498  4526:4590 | -0.04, 7.42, 9.16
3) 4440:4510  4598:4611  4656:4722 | -0.05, 8.72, 9.34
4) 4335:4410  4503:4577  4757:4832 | -0.10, 7.43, 10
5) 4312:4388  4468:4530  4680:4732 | -0.11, 7.38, 9.43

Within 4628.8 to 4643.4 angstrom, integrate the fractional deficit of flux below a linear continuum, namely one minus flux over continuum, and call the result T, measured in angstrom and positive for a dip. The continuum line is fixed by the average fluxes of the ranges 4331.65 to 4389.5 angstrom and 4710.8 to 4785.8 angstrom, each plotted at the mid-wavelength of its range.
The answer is -0.8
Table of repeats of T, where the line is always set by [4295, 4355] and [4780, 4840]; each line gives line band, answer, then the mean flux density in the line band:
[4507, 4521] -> -3.0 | 9.69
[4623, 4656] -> -2.3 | 9.52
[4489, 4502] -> -1.7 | 8.9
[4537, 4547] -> -1.0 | 9.03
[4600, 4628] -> -3.3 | 9.77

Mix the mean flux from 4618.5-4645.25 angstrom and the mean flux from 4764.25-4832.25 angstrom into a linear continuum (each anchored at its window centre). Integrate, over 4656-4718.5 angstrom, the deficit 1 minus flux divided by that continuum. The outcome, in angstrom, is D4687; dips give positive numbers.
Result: 3.3 angstrom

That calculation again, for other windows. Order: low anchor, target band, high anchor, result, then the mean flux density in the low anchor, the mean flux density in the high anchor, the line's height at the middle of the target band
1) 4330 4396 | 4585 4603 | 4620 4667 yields -0.5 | 7.45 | 9.52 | 9.15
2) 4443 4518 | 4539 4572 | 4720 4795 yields -1.0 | 8.84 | 9.86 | 9.12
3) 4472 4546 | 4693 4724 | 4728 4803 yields 0.7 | 9.04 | 9.9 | 9.71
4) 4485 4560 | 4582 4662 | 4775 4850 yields -1.0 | 9.08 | 10.1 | 9.43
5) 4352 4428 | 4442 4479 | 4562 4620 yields -0.2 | 7.72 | 9.54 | 8.36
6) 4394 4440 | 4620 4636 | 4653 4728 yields -1.5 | 8.01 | 9.38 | 9.06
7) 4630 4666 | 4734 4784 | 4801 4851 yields -0.3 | 9.42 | 10.1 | 9.84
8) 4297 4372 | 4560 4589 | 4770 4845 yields -3.1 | 6.99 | 10.1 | 8.56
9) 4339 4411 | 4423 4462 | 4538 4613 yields -0.7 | 7.46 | 9.4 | 8.11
